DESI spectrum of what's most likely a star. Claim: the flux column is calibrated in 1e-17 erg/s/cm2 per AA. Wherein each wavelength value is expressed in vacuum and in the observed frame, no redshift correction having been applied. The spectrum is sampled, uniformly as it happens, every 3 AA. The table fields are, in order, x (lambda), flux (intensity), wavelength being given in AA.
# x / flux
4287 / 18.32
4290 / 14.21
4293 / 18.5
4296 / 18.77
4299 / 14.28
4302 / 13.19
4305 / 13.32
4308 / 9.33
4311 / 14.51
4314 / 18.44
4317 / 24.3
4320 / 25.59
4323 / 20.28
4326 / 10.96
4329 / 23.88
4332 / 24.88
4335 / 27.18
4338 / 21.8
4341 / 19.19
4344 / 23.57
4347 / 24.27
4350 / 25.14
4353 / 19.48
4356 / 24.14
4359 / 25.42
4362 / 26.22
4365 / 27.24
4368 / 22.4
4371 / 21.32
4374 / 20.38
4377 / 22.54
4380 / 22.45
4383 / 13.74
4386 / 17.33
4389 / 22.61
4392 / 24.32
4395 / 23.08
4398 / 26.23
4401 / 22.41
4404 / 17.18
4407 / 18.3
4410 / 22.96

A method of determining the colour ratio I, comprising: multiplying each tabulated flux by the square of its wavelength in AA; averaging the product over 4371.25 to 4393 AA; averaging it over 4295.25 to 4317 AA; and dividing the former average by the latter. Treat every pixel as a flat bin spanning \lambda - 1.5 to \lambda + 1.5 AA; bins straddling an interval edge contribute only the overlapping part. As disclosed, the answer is 1.40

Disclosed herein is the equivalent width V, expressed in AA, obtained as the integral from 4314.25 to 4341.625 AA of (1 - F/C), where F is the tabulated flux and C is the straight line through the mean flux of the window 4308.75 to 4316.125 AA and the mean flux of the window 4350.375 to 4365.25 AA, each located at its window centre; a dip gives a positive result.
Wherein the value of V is -4.2 AA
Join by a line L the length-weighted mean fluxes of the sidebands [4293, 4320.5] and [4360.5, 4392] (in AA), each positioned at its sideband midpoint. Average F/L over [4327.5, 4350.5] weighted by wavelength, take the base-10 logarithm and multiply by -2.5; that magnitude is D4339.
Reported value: -0.24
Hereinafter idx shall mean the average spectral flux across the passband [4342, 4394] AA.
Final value 22.5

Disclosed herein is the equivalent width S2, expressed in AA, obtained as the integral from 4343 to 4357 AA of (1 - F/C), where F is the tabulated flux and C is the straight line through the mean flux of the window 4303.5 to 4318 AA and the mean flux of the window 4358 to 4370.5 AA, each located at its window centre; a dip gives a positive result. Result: -0.5 AA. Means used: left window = 15.7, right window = 25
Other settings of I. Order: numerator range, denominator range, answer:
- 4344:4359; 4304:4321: 1.37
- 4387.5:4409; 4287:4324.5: 1.34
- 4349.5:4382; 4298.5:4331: 1.37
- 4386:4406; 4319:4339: 1.04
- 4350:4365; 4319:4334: 1.16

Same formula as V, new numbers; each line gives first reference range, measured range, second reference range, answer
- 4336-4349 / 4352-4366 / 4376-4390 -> -2.18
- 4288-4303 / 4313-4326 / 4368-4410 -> -2.83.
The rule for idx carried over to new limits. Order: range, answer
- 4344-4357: 23.3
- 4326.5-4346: 22.8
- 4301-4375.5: 21.1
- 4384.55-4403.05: 22.5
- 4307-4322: 18.8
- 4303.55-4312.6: 12.4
